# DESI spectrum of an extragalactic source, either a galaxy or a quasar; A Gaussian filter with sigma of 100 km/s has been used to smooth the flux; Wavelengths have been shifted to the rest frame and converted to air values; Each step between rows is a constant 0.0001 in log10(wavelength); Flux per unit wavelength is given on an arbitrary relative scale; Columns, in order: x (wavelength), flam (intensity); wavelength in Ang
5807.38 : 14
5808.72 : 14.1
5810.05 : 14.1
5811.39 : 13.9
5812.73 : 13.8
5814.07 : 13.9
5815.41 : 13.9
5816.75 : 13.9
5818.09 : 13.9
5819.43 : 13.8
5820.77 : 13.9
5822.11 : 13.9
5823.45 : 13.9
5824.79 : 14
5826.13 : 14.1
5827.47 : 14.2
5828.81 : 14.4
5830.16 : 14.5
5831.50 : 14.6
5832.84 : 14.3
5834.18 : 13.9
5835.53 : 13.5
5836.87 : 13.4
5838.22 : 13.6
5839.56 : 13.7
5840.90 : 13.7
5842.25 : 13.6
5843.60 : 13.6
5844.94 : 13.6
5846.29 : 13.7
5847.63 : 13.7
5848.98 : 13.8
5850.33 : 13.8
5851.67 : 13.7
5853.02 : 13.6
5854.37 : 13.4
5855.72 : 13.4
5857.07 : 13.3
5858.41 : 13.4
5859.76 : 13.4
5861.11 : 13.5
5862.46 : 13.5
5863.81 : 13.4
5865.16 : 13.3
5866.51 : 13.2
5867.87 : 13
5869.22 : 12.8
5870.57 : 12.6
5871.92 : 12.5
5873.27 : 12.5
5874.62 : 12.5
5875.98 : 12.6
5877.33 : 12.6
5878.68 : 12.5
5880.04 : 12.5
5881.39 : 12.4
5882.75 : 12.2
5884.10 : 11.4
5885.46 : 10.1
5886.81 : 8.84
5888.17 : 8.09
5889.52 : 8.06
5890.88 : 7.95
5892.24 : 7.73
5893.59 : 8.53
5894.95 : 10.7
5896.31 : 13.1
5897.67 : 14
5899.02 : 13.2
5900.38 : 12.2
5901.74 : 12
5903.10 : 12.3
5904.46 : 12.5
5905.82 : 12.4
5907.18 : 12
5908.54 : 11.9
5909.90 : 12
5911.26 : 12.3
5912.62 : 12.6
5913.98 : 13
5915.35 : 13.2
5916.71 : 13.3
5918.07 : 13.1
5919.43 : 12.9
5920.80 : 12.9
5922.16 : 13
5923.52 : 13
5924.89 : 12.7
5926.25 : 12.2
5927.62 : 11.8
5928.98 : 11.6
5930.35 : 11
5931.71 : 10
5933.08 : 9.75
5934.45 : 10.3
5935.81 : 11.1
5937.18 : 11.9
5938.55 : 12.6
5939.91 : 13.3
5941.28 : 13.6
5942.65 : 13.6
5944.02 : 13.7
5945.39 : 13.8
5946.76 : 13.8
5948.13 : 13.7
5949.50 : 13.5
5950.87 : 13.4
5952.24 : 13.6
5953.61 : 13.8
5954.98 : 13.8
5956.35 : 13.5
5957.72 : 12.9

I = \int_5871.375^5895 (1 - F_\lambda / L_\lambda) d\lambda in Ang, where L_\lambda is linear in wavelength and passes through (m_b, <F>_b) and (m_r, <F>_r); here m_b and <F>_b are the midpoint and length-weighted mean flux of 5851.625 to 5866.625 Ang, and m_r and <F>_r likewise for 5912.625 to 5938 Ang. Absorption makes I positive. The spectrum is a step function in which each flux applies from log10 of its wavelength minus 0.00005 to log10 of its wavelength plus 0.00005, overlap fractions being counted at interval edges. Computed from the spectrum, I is 4.0 Ang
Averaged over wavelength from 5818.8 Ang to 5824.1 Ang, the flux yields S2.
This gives 13.9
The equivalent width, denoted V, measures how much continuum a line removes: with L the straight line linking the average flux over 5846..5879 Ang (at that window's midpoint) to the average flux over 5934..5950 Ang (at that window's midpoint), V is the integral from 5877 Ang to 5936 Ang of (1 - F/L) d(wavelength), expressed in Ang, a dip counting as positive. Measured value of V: 6.5 Ang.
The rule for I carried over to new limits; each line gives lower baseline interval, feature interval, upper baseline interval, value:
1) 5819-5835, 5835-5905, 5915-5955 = 5.8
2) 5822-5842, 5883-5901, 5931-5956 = 4.0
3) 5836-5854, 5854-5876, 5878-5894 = -2.2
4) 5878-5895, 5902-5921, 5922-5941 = -2.7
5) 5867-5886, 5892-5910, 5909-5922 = 1.1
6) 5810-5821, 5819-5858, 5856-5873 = -0.8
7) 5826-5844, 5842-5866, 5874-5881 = -0.4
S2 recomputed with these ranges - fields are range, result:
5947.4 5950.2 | 13.6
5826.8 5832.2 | 14.4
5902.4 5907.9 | 12.3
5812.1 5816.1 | 13.9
